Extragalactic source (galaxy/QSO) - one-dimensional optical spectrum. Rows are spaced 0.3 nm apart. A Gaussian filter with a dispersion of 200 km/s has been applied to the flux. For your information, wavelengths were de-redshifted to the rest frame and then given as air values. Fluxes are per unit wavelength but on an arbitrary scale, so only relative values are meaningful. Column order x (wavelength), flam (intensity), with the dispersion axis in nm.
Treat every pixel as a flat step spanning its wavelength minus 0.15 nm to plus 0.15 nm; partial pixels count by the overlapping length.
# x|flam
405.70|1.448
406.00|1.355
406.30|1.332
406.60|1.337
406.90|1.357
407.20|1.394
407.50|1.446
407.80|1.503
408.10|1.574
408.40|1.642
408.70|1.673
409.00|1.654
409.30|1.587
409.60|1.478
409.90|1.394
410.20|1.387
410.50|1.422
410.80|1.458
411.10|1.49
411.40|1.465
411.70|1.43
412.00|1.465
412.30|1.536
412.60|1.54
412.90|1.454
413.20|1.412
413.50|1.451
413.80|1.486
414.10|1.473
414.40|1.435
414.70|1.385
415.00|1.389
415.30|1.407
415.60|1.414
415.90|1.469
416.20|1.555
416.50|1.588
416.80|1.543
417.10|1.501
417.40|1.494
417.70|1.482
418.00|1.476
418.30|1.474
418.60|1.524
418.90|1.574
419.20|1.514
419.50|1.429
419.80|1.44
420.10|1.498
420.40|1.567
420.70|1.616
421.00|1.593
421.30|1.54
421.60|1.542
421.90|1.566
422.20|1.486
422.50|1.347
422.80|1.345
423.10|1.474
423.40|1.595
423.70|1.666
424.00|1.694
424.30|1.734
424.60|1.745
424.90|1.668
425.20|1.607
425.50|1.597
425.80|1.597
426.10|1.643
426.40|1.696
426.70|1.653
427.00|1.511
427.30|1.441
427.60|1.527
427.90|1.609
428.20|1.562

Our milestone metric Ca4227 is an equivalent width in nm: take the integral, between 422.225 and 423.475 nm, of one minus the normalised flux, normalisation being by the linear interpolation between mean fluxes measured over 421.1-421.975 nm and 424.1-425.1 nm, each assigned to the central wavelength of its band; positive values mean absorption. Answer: 0.14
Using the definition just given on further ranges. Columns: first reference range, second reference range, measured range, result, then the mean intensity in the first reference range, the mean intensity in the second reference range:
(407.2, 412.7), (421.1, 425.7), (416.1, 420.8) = 0.10 nm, 1.5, 1.57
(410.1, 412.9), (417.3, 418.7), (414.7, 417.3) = 0.01 nm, 1.47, 1.49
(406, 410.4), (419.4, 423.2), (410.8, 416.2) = 0.11 nm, 1.48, 1.5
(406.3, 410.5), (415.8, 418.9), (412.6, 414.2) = 0.04 nm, 1.49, 1.51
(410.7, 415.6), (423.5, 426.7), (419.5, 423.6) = 0.24 nm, 1.45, 1.66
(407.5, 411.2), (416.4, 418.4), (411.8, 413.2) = 0.03 nm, 1.52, 1.51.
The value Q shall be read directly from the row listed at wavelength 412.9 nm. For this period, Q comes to 1.454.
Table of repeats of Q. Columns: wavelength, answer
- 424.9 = 1.668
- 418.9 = 1.574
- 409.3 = 1.587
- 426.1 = 1.643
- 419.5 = 1.429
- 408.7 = 1.673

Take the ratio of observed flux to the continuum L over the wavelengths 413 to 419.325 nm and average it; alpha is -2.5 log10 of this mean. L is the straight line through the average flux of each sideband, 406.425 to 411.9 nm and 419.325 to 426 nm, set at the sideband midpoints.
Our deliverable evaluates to 0.03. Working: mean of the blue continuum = 1.48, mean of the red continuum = 1.56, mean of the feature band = 1.48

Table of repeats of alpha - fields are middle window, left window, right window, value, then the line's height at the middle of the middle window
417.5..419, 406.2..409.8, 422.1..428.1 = 0.03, 1.55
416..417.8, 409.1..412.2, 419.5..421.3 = -0.01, 1.51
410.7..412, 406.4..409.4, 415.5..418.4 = 0.03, 1.51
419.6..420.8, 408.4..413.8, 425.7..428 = 0.02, 1.55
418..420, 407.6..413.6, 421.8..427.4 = 0.04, 1.55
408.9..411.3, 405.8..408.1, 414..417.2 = -0.04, 1.43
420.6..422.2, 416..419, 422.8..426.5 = 0.01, 1.58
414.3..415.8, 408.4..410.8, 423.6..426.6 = 0.12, 1.57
